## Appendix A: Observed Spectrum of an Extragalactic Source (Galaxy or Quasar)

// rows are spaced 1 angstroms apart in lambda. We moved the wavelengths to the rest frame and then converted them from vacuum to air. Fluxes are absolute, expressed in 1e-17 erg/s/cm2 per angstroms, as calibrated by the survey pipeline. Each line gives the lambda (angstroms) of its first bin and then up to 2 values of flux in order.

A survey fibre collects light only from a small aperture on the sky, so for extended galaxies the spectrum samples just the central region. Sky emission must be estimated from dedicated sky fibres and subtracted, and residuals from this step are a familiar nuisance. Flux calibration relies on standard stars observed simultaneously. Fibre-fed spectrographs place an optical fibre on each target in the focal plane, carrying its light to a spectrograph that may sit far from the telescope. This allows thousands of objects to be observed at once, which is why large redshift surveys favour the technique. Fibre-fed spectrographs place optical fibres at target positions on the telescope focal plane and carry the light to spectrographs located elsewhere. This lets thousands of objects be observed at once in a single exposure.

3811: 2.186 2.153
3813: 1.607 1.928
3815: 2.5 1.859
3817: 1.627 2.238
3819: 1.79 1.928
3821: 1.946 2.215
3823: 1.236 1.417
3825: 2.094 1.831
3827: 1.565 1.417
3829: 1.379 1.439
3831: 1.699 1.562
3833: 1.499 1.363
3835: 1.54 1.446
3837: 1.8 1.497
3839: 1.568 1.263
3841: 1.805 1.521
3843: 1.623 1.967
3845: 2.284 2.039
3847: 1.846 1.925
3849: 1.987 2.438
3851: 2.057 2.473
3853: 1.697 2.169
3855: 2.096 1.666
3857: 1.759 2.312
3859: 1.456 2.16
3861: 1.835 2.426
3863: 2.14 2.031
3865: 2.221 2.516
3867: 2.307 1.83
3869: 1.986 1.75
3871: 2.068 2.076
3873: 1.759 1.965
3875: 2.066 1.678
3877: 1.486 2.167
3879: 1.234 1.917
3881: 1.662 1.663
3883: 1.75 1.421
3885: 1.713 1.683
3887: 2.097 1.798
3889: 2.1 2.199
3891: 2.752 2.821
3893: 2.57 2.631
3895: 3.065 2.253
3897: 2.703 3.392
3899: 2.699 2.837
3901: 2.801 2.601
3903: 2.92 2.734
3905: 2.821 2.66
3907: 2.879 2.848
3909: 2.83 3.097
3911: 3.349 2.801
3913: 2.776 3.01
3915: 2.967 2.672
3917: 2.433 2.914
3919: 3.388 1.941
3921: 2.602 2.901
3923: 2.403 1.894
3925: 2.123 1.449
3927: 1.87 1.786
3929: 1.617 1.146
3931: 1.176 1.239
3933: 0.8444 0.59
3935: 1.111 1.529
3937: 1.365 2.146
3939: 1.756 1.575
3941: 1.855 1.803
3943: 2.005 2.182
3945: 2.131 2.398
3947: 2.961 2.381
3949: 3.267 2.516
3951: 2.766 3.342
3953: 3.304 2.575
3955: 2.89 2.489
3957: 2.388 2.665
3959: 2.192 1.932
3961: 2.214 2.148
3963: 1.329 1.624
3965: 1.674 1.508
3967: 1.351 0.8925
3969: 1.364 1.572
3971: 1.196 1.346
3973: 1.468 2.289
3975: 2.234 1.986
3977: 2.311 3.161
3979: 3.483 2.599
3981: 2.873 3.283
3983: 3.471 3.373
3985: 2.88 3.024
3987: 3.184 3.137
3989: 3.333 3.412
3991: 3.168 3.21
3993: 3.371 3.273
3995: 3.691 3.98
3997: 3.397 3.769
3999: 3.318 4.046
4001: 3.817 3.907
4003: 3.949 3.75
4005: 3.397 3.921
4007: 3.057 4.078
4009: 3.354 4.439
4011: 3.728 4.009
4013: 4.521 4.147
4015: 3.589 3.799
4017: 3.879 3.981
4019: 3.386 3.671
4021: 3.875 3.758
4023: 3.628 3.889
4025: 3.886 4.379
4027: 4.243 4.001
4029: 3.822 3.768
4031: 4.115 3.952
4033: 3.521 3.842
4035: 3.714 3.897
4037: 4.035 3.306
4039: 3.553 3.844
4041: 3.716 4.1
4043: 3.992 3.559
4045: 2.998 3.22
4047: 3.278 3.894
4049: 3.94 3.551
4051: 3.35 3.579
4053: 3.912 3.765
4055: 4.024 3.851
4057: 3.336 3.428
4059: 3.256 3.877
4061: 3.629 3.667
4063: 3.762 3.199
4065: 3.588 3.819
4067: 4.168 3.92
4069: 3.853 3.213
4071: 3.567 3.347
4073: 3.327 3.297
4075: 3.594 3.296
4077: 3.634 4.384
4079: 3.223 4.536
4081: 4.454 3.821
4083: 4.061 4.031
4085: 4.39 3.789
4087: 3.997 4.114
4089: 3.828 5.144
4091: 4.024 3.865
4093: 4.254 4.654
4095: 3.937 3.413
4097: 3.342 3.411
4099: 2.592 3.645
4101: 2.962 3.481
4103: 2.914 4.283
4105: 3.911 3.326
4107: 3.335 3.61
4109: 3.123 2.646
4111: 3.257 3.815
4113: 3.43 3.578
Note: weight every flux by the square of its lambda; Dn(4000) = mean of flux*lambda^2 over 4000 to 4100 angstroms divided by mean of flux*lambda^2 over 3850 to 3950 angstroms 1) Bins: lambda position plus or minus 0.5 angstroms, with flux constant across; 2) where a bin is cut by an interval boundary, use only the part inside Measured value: 1.9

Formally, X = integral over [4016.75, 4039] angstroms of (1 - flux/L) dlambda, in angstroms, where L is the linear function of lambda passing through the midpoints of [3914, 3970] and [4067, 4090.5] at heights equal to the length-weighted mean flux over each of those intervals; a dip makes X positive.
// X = -4.5 angstroms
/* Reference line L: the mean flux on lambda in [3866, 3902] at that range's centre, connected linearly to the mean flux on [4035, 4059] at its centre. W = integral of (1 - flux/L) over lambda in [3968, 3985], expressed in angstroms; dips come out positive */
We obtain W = 3.8 angstroms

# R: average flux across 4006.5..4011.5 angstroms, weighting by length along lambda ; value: 3.73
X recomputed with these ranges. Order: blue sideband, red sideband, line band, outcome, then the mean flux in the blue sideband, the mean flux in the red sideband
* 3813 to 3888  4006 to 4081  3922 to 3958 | 9.1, 1.84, 3.74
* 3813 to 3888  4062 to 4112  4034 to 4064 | -2.2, 1.84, 3.7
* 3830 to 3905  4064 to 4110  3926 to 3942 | 6.9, 2.04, 3.73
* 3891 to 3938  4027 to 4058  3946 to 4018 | 4.1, 2.37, 3.72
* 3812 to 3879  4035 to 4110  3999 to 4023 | -4.6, 1.86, 3.7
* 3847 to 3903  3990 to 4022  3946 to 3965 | 3.8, 2.13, 3.72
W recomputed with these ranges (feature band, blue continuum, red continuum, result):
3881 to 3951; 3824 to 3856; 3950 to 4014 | 2.00 angstroms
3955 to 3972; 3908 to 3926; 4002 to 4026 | 7.46 angstroms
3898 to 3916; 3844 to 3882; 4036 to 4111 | -4.10 angstroms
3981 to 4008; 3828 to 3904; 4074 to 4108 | -3.84 angstroms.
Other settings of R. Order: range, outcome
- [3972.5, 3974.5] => 1.88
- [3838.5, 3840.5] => 1.42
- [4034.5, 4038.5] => 3.74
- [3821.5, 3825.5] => 1.74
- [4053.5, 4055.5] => 3.89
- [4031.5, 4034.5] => 3.77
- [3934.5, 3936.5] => 1.32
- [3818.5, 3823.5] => 1.82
